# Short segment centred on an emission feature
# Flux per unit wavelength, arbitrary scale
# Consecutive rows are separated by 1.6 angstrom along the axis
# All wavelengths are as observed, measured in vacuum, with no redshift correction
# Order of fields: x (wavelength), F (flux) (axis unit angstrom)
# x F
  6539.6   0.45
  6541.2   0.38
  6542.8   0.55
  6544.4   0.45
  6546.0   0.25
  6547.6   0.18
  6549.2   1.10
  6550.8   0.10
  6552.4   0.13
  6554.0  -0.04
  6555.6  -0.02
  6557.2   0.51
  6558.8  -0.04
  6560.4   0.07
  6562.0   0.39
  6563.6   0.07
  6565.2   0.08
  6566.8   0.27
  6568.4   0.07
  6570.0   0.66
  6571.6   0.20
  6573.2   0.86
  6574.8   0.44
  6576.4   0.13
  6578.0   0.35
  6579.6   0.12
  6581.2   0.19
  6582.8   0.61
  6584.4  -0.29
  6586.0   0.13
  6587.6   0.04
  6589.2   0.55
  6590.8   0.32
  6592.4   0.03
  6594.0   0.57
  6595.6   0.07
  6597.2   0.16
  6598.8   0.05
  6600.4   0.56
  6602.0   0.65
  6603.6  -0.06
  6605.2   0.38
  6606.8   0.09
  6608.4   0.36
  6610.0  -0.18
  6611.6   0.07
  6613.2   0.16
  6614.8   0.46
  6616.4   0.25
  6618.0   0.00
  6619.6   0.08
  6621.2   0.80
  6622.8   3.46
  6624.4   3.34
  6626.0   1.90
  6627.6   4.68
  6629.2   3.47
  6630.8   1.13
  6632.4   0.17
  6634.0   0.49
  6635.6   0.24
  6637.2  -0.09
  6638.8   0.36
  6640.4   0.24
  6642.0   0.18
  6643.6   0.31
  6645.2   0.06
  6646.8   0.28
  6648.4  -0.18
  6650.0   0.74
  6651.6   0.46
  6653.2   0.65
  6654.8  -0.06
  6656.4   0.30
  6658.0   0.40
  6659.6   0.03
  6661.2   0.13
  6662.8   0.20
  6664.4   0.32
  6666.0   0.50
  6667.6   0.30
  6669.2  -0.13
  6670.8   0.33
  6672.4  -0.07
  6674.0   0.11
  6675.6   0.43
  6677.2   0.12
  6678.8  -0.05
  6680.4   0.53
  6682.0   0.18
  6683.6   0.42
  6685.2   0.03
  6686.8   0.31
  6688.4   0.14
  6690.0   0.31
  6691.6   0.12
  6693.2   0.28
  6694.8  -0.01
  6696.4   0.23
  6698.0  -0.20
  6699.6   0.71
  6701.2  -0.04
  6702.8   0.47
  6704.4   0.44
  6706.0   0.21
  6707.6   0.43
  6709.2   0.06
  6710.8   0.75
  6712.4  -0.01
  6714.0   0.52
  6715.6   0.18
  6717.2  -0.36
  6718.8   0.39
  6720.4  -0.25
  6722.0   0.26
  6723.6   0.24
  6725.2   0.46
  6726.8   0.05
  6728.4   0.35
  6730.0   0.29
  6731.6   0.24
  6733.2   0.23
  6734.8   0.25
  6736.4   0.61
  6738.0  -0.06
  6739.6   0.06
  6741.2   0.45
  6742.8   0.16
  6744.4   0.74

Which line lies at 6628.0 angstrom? [O II]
